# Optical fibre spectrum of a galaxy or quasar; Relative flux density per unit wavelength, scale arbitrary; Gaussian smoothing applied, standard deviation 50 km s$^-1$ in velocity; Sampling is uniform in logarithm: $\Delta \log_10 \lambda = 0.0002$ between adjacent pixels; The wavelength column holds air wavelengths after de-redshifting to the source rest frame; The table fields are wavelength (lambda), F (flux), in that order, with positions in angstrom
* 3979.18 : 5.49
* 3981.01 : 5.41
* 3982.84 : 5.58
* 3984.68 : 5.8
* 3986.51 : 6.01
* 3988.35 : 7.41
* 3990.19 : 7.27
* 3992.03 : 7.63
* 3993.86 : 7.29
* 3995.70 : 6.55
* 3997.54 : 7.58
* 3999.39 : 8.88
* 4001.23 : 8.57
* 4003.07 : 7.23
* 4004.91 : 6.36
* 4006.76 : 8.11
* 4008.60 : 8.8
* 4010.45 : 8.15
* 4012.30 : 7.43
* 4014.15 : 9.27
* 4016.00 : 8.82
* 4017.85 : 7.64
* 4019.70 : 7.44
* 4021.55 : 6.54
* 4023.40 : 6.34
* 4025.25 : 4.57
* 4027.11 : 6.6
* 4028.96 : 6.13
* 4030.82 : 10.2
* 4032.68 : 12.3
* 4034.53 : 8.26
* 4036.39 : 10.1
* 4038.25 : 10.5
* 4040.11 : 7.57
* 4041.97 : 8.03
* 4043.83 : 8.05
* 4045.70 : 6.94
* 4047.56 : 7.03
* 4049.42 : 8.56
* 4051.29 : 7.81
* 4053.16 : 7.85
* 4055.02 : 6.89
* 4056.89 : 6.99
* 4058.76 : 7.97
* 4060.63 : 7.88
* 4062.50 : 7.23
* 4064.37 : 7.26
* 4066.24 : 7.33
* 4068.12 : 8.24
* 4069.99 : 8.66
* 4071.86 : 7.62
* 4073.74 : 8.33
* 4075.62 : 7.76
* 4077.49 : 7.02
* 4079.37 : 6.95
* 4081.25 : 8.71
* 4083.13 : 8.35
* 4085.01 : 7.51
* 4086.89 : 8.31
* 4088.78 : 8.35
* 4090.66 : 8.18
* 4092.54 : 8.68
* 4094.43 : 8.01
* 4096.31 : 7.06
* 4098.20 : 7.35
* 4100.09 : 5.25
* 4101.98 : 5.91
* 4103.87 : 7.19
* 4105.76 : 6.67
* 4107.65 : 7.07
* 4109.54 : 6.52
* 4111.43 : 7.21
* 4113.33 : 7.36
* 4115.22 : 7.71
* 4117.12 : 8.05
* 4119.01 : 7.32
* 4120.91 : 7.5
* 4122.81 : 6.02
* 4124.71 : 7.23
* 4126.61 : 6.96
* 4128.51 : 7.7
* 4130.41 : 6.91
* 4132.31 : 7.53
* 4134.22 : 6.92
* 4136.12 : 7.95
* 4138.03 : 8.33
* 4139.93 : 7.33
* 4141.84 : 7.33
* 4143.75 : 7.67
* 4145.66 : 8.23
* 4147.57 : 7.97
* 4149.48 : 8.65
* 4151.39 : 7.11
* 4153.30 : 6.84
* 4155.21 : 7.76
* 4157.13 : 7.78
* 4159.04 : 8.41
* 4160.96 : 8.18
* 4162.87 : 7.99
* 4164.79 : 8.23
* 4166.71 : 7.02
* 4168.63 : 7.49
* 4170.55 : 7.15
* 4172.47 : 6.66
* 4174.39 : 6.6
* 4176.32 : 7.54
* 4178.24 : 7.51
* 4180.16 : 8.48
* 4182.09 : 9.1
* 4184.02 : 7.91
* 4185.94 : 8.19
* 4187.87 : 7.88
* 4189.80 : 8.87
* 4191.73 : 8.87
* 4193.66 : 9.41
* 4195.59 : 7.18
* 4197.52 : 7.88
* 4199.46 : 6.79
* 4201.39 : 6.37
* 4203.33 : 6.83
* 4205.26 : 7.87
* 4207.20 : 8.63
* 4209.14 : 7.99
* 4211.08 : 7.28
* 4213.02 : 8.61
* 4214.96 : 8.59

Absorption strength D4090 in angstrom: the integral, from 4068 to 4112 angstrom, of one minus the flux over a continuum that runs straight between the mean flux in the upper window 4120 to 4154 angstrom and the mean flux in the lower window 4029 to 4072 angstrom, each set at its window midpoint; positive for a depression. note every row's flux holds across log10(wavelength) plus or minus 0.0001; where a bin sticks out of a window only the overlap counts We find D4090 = 1.9 angstrom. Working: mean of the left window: 8.2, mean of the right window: 7.46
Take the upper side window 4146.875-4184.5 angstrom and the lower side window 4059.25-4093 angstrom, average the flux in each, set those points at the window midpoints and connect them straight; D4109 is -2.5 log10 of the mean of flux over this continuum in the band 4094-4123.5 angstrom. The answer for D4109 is 0.12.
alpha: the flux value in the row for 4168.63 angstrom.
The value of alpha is 7.49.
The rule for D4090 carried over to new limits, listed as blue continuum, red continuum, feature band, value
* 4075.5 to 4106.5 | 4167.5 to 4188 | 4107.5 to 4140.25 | 1.02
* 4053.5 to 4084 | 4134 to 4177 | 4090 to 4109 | 1.41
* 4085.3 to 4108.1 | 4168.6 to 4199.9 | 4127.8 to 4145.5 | 0.10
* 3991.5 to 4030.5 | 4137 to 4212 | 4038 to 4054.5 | -0.82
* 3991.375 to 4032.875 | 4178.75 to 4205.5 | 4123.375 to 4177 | 2.44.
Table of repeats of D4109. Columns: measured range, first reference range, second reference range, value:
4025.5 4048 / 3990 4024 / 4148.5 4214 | -0.09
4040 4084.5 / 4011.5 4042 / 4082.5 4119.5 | 0.01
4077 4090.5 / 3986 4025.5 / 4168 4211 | -0.04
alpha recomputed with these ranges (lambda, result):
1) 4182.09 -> 9.1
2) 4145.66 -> 8.23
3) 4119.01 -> 7.32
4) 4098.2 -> 7.35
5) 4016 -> 8.82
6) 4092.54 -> 8.68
